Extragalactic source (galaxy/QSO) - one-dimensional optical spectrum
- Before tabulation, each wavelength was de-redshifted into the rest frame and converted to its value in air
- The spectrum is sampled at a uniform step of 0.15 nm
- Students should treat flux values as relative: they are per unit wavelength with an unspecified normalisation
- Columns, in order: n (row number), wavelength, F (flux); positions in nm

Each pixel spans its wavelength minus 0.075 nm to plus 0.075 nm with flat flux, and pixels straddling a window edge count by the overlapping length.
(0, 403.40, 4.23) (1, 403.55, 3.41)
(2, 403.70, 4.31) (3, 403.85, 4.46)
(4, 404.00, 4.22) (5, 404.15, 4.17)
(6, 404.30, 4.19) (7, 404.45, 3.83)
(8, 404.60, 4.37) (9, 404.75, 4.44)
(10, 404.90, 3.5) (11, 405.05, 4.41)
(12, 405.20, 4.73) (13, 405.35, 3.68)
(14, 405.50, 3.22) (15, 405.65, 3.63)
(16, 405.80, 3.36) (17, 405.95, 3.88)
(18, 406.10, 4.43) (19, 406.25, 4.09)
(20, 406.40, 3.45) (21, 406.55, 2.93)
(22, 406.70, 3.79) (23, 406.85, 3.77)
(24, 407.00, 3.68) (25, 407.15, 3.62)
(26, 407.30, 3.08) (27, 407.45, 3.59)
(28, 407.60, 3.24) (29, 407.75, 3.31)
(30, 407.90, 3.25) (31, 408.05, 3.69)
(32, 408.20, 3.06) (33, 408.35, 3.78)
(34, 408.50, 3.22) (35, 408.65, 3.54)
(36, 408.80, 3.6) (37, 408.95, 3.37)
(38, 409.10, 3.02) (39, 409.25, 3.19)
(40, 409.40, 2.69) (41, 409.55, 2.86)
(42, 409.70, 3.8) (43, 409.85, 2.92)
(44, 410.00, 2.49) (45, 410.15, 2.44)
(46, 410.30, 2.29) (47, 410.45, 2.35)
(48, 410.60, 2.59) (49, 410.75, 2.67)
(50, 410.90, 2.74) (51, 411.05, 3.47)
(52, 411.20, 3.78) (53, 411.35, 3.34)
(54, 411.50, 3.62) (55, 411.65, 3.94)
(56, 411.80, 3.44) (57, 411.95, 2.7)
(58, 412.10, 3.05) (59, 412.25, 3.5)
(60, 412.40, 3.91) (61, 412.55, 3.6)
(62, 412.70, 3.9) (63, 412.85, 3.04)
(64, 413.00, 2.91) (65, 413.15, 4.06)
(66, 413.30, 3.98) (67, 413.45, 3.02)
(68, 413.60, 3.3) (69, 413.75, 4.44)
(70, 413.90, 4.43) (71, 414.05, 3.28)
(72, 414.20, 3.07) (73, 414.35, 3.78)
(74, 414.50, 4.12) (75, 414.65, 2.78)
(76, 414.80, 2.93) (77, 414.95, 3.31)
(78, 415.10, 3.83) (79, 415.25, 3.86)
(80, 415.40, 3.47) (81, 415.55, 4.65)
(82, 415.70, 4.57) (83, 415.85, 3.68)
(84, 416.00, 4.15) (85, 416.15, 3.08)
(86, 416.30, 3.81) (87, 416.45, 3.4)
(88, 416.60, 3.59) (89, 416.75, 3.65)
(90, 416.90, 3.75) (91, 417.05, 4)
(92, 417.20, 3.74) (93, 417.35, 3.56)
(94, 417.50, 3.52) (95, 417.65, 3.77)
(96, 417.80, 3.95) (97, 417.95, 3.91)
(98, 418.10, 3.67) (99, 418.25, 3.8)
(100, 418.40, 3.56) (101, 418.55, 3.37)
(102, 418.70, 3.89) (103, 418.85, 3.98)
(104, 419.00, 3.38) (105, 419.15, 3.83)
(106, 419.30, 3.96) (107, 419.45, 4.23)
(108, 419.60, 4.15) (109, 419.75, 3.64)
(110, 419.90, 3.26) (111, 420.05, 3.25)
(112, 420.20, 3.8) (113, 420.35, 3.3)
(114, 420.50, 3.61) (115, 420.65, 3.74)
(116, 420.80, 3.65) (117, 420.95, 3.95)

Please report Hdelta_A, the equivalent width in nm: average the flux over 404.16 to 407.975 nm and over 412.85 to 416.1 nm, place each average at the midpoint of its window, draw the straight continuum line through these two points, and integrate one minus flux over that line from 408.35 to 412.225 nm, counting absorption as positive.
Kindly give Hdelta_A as 0.63 nm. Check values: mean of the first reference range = 3.75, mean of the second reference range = 3.68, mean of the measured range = 3.1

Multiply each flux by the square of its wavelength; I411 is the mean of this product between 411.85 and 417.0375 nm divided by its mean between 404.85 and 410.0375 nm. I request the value 1.1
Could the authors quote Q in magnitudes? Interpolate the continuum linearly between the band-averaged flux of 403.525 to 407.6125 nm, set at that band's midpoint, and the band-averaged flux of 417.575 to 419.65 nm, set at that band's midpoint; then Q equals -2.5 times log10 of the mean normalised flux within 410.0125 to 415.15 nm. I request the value 0.15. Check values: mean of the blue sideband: 3.85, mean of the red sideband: 3.81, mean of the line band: 3.33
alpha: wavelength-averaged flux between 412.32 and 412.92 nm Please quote 3.62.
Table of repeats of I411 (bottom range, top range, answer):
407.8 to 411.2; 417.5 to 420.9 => 1.27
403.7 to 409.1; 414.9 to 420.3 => 1.06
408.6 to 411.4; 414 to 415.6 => 1.21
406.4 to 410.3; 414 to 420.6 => 1.18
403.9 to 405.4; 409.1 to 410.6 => 0.69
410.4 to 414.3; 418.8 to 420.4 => 1.13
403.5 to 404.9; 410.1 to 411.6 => 0.74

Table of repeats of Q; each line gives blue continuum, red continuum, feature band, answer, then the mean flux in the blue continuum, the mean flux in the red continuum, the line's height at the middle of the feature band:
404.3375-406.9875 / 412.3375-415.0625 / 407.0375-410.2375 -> 0.16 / 3.85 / 3.55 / 3.74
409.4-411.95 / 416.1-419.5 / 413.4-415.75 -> -0.08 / 3.03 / 3.71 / 3.4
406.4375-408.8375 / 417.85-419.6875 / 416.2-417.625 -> 0.03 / 3.44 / 3.81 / 3.75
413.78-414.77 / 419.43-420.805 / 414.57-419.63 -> -0.03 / 3.59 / 3.64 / 3.61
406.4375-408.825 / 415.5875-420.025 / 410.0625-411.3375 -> 0.25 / 3.44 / 3.76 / 3.54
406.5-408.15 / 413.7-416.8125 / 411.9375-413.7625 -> 0.04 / 3.45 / 3.7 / 3.63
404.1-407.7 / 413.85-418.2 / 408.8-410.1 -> 0.22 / 3.79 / 3.7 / 3.76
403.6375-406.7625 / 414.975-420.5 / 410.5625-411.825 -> 0.17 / 3.96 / 3.74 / 3.85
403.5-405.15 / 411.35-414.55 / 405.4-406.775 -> 0.11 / 4.14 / 3.57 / 4.02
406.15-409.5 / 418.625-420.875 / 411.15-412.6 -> 0.01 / 3.41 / 3.71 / 3.51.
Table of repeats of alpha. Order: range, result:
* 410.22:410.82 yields 2.47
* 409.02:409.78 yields 3.11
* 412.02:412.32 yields 3.26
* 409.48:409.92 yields 3.2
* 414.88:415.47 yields 3.62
